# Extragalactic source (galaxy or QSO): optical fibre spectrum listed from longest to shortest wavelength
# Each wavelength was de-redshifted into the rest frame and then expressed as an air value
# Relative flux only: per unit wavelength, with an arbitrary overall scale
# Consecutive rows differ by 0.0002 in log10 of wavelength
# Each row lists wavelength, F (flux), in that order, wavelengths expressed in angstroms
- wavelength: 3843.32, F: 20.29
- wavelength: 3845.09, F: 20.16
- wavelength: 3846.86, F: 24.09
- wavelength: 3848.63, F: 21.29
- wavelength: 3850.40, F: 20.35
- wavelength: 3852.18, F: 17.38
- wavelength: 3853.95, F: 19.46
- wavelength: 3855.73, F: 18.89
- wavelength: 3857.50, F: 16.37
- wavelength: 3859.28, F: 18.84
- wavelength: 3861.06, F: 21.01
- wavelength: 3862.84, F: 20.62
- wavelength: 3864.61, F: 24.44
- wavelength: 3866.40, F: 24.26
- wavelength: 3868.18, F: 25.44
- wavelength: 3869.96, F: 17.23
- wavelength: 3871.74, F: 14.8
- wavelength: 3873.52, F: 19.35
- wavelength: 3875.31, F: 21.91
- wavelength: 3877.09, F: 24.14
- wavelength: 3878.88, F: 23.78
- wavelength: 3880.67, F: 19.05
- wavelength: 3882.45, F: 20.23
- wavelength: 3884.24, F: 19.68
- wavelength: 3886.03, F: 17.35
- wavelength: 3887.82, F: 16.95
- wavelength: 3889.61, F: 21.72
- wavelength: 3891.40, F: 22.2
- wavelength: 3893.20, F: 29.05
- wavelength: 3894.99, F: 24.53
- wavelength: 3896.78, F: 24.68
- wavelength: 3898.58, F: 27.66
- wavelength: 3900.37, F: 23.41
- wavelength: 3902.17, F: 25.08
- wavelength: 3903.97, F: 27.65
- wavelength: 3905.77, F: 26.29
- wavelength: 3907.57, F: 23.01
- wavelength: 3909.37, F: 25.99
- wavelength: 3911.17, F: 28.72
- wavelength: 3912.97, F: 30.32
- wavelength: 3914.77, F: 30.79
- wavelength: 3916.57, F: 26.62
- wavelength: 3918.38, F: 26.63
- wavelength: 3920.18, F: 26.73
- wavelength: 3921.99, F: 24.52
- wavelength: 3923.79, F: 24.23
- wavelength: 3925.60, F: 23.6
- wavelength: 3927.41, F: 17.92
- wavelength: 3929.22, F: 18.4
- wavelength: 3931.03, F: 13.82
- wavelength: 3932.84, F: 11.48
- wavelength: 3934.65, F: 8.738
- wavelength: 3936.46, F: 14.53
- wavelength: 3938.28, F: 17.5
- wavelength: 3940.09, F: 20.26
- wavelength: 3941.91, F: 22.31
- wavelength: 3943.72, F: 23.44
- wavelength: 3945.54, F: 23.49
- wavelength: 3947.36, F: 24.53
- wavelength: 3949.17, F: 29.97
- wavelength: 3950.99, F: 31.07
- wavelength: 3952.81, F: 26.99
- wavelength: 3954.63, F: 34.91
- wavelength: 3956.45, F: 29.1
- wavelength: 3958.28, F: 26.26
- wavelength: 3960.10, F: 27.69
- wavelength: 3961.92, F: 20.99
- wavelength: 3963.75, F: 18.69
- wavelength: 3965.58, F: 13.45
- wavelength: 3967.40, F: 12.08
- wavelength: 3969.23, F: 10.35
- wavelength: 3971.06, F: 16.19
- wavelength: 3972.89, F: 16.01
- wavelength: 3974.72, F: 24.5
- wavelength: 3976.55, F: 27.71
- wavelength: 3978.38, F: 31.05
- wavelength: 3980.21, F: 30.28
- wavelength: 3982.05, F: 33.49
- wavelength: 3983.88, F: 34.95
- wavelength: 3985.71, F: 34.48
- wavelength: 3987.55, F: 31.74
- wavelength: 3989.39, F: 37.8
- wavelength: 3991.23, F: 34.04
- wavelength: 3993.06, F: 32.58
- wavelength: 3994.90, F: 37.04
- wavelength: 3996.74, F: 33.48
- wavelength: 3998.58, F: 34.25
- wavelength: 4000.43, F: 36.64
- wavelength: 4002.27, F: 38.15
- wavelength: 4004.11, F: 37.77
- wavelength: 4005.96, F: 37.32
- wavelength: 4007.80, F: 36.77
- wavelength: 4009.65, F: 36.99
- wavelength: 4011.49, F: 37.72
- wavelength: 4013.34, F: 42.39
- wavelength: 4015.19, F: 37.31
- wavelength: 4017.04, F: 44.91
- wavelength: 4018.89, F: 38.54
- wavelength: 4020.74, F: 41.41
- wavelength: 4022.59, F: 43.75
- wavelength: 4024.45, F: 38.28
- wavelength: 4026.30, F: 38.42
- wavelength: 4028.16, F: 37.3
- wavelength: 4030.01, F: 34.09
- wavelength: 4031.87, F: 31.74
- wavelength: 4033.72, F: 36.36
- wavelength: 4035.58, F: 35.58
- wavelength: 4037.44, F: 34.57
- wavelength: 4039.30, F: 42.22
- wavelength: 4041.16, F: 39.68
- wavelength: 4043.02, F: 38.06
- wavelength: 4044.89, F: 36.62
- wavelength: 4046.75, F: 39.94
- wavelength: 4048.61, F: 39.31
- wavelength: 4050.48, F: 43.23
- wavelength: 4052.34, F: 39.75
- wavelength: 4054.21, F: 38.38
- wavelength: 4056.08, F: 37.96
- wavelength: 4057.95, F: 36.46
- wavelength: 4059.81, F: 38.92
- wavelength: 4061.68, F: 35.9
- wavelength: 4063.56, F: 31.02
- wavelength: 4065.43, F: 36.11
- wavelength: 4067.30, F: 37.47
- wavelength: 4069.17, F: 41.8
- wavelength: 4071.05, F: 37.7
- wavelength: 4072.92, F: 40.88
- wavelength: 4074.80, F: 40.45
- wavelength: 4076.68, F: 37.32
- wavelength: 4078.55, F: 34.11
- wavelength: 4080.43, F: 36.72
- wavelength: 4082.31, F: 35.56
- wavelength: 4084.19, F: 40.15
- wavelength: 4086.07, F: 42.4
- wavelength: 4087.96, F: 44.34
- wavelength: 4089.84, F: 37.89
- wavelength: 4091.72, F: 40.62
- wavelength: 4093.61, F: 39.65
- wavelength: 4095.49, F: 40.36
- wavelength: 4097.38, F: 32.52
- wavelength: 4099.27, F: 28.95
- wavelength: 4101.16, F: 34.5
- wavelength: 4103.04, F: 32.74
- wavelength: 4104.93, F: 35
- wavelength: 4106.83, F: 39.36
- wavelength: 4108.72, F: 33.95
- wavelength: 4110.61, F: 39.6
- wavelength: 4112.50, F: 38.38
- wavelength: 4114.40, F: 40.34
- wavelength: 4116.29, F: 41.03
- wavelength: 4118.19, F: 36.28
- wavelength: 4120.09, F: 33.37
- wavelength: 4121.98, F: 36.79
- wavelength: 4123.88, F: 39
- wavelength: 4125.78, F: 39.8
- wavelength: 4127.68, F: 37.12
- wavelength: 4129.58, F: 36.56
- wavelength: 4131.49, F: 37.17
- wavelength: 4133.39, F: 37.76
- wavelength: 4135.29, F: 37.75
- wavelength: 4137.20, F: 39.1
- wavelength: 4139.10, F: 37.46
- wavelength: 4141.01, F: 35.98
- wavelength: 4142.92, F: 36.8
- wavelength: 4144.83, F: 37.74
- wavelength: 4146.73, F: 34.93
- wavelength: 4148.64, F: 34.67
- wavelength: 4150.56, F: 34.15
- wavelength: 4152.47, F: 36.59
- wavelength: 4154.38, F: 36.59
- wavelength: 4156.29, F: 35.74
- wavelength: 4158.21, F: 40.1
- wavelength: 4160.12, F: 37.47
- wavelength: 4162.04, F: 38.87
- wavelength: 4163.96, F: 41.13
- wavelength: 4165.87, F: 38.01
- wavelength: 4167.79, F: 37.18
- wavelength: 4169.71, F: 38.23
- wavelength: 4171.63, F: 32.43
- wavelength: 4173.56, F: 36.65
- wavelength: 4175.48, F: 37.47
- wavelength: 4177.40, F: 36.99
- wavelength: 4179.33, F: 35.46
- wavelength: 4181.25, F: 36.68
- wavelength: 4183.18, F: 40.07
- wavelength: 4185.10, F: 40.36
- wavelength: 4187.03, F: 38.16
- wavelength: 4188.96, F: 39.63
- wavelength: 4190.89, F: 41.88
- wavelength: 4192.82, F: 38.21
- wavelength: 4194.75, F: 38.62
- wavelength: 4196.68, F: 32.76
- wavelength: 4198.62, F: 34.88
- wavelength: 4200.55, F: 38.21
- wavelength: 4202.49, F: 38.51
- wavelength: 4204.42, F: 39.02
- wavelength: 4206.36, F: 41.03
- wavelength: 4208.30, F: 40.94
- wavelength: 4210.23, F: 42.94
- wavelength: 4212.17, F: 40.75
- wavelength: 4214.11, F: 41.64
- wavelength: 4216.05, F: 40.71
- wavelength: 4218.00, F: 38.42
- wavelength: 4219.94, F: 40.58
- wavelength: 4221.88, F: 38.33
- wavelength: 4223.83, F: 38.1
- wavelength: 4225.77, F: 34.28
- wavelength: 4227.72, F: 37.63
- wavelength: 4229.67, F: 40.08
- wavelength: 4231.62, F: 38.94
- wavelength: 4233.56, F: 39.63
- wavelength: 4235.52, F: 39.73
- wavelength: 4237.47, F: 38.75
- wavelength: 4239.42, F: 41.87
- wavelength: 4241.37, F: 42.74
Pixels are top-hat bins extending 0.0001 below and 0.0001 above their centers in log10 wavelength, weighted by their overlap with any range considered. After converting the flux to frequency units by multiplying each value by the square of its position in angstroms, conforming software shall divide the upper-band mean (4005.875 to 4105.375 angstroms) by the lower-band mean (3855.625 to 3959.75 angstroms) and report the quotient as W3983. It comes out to 1.8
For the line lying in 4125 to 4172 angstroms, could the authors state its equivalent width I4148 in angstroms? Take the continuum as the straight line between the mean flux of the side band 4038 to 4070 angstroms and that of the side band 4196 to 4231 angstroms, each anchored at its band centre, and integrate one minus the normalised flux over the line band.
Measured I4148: 1.7 angstroms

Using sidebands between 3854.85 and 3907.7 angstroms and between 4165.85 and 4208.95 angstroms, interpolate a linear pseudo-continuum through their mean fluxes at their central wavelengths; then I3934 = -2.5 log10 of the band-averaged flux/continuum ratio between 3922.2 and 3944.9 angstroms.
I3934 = 0.33 mag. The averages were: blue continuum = 22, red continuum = 37.9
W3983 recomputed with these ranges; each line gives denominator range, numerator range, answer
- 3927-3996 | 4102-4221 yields 1.72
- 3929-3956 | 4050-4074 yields 1.86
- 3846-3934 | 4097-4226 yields 1.93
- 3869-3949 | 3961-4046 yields 1.56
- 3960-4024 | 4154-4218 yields 1.33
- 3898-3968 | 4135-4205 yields 1.80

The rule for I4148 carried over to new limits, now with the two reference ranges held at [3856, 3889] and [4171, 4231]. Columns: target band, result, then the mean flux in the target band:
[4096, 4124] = -2.22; 36.1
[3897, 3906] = -1.64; 25.9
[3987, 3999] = -3.36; 34.5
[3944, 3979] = 2.49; 23.4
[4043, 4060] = -4.91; 38.9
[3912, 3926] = -2.43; 26.8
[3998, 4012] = -4.75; 37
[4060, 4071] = -2.04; 36.7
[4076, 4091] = -3.12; 38.6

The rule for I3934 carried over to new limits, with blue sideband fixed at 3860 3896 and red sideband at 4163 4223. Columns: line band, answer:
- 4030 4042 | -0.211 mag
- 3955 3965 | 0.048 mag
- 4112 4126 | -0.104 mag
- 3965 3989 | 0.089 mag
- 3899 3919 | -0.162 mag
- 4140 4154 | 0.006 mag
